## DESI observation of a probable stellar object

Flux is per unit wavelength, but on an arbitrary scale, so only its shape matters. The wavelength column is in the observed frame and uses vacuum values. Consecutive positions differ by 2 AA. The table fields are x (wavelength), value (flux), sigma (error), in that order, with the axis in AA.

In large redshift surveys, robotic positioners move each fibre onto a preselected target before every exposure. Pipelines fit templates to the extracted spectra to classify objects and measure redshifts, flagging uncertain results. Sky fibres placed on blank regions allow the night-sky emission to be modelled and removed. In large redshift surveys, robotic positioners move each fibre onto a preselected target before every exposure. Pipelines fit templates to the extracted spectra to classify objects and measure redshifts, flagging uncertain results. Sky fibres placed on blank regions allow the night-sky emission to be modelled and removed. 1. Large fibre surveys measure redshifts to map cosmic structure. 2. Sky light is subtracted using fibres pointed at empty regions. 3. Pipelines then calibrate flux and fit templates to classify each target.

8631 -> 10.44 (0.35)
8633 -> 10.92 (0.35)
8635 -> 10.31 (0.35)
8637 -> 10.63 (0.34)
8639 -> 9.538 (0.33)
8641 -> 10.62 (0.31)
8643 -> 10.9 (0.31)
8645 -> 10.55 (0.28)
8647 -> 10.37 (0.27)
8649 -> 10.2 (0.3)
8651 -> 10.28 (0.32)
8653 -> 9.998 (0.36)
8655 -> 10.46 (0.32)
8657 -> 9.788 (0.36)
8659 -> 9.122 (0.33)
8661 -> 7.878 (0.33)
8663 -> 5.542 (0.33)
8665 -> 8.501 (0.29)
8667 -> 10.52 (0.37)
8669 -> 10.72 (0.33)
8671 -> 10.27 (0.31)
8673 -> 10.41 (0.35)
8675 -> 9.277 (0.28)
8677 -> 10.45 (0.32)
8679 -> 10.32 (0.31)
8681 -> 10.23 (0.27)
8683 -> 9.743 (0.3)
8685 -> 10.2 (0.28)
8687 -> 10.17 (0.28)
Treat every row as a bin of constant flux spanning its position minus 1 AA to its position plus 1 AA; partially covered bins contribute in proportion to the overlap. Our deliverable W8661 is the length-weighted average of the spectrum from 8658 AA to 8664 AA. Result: 7.51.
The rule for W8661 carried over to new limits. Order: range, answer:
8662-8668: 8.19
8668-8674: 10.5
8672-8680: 10.1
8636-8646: 10.4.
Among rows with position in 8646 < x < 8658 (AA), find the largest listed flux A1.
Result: 10.46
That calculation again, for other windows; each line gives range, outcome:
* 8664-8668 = 10.52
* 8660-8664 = 7.878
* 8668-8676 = 10.72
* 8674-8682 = 10.45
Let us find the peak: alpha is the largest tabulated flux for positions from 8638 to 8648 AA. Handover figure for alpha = 10.9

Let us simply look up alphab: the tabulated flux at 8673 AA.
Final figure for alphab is 10.41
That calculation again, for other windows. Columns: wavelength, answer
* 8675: 9.277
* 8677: 10.45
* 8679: 10.32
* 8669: 10.72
